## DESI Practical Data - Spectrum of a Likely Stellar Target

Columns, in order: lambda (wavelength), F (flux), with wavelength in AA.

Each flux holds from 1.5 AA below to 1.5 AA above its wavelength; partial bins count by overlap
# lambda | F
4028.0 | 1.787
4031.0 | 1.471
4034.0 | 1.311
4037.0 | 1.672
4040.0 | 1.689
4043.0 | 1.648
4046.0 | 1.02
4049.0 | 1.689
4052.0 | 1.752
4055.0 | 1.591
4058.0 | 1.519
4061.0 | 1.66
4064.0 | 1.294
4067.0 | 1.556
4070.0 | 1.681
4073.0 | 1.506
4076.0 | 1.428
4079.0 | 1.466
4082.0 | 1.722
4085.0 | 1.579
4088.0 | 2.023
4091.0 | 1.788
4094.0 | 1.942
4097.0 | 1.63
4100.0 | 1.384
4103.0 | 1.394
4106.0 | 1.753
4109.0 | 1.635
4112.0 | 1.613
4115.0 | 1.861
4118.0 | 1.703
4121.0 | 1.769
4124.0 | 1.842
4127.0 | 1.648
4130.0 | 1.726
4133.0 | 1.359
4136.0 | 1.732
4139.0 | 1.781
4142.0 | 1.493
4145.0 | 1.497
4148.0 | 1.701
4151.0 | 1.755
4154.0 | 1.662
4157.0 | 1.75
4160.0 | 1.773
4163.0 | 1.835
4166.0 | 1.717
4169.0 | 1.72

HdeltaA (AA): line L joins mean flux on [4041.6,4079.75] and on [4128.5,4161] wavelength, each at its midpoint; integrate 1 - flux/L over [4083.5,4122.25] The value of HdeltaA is -2.6 AA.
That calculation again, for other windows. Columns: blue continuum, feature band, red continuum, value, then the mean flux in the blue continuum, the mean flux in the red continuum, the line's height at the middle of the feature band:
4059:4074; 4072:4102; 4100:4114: -1.57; 1.54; 1.59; 1.56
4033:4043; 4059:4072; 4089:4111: 0.56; 1.58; 1.65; 1.61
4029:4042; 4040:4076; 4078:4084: 0.84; 1.55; 1.6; 1.58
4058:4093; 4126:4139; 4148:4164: 0.56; 1.61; 1.75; 1.71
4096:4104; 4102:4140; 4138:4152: -3.36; 1.46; 1.64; 1.54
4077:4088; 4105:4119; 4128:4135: -1.03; 1.64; 1.56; 1.59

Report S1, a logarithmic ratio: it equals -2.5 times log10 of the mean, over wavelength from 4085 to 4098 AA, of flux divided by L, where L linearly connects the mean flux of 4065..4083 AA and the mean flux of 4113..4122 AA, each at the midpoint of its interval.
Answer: -0.118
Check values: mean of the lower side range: 1.55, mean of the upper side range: 1.77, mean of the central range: 1.82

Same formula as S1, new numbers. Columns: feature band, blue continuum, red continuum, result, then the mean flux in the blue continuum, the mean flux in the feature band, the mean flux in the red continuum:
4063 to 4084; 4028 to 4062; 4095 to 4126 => 0.05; 1.56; 1.53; 1.66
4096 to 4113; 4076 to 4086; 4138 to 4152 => 0.02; 1.57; 1.57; 1.64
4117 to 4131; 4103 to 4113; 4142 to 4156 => -0.07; 1.63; 1.74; 1.64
